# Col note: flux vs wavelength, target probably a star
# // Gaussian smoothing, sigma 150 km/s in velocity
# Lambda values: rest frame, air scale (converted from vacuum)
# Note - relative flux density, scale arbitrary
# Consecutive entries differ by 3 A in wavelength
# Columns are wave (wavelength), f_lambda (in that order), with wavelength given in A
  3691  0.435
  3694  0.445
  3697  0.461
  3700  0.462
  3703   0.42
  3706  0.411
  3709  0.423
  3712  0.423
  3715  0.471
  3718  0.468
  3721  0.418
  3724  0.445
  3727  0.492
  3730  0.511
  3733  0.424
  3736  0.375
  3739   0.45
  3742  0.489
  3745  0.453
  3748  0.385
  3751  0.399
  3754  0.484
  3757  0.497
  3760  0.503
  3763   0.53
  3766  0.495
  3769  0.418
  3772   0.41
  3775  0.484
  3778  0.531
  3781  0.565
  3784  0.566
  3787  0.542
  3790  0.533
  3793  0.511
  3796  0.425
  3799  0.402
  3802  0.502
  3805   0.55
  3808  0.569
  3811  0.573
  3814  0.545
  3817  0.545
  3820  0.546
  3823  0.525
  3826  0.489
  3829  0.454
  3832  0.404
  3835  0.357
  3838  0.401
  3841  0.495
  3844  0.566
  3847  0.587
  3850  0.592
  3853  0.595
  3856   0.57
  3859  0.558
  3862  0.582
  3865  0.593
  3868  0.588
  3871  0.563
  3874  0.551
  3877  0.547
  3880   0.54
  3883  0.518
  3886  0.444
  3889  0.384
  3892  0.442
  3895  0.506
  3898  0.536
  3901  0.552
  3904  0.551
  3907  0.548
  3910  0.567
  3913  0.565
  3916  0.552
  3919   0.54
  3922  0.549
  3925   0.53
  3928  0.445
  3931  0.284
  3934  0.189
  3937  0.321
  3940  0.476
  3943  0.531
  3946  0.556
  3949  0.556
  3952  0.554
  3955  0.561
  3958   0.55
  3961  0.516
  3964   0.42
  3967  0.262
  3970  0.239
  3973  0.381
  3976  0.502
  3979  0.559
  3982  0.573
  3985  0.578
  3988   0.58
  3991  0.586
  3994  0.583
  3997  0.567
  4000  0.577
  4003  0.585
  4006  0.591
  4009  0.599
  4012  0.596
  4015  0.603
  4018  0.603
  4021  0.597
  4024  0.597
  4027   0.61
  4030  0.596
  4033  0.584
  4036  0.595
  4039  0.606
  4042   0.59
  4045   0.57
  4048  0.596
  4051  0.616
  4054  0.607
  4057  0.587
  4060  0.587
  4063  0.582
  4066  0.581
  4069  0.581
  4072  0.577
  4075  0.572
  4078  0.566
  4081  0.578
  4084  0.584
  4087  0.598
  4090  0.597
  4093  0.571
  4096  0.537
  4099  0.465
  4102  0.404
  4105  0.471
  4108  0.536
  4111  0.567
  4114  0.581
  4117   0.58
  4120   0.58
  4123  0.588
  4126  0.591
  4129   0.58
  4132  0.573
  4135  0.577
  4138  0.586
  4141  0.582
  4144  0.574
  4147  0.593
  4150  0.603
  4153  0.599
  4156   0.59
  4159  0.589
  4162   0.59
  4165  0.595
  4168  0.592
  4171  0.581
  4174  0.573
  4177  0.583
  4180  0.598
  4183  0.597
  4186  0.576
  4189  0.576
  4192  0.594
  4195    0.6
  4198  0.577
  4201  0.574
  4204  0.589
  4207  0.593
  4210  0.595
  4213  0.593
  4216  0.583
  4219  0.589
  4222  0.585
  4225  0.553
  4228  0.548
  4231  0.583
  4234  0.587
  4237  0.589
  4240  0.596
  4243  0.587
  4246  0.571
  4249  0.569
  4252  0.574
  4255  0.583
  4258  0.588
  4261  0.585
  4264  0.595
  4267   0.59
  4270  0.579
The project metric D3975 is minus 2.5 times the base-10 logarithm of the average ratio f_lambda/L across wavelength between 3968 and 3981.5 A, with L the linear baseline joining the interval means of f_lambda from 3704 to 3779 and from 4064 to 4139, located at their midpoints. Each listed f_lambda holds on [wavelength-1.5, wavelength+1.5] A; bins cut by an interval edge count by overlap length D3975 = 0.23 mag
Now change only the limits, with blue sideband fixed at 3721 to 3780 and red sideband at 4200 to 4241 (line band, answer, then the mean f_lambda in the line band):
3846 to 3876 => -0.18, 0.577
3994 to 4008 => -0.11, 0.581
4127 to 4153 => -0.04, 0.585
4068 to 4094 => -0.07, 0.581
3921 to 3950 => 0.16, 0.44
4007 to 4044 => -0.13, 0.598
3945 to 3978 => 0.12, 0.463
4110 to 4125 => -0.05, 0.58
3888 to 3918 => -0.05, 0.523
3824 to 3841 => 0.12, 0.431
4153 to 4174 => -0.04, 0.589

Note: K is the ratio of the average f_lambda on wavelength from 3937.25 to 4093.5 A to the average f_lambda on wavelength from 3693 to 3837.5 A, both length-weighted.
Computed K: 1.2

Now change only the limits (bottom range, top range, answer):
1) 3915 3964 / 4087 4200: 1.19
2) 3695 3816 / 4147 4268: 1.23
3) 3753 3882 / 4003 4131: 1.11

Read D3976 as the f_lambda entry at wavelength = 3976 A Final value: 0.502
